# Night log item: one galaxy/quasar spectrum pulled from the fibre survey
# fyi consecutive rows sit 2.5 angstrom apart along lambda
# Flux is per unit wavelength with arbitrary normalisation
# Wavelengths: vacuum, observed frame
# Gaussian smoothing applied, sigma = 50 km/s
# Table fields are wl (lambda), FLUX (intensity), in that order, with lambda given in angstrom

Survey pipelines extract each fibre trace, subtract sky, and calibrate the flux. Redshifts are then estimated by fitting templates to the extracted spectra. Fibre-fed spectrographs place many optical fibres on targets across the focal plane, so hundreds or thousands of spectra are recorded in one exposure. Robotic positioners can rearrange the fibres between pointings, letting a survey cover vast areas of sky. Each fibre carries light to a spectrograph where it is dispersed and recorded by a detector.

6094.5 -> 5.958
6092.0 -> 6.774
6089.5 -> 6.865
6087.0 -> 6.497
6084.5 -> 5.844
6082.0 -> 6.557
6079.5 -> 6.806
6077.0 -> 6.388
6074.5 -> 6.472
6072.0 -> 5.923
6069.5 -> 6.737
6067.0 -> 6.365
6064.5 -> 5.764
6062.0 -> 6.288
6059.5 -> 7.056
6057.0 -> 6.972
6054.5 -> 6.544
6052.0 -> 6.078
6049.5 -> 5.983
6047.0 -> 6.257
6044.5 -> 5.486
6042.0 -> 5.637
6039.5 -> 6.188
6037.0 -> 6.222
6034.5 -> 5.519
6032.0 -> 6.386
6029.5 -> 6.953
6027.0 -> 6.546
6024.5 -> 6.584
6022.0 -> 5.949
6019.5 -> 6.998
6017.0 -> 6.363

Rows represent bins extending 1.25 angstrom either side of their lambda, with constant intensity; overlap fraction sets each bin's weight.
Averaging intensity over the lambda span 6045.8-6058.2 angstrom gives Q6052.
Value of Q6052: 6.36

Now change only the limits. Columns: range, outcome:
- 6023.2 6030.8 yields 6.69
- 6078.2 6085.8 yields 6.4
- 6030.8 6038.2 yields 6.04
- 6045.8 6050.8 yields 6.12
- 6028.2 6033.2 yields 6.67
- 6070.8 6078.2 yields 6.26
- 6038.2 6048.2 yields 5.89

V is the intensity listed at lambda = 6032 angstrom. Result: 6.386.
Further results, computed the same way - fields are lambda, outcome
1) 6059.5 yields 7.056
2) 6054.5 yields 6.544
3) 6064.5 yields 5.764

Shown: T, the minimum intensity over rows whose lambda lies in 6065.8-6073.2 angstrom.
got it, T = 5.923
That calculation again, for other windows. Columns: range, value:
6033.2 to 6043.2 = 5.519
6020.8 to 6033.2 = 5.949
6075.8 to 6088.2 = 5.844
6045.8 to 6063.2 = 5.983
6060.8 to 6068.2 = 5.764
